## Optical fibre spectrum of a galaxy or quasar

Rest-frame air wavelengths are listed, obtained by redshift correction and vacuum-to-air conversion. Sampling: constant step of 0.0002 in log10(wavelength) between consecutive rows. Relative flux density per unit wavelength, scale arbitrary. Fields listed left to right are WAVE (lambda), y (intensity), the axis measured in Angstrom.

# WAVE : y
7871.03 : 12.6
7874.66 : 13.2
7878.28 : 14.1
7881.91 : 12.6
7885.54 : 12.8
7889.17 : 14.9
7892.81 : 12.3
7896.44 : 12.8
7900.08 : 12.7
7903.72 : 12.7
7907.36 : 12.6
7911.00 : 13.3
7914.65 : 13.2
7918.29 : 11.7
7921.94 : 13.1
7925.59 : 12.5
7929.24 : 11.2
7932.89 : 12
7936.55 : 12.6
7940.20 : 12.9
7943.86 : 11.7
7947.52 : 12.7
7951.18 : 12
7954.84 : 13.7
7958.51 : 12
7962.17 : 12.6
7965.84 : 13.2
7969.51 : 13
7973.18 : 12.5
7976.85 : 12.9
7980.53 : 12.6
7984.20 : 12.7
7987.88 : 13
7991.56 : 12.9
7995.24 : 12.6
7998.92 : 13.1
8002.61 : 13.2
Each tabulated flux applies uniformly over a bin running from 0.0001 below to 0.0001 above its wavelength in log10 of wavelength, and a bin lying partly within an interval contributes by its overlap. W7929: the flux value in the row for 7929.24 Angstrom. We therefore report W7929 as 11.2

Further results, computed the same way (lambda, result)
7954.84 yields 13.7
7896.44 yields 12.8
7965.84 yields 13.2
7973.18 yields 12.5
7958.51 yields 12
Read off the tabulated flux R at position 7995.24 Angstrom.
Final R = 12.6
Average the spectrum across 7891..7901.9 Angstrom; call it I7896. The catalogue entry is 12.6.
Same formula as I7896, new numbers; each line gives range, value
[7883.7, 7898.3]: 13.2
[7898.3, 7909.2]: 12.7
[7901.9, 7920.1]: 12.7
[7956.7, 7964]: 12.3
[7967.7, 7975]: 12.8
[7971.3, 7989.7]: 12.7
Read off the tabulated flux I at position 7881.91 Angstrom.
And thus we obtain 12.6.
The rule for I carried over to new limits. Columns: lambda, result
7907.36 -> 12.6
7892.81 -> 12.3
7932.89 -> 12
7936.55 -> 12.6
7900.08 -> 12.7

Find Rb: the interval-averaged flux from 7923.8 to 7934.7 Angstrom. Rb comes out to 11.9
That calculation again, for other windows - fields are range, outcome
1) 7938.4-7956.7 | 12.6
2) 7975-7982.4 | 12.8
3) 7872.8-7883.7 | 13.3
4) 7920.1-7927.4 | 12.8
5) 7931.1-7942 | 12.5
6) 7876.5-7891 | 13.6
